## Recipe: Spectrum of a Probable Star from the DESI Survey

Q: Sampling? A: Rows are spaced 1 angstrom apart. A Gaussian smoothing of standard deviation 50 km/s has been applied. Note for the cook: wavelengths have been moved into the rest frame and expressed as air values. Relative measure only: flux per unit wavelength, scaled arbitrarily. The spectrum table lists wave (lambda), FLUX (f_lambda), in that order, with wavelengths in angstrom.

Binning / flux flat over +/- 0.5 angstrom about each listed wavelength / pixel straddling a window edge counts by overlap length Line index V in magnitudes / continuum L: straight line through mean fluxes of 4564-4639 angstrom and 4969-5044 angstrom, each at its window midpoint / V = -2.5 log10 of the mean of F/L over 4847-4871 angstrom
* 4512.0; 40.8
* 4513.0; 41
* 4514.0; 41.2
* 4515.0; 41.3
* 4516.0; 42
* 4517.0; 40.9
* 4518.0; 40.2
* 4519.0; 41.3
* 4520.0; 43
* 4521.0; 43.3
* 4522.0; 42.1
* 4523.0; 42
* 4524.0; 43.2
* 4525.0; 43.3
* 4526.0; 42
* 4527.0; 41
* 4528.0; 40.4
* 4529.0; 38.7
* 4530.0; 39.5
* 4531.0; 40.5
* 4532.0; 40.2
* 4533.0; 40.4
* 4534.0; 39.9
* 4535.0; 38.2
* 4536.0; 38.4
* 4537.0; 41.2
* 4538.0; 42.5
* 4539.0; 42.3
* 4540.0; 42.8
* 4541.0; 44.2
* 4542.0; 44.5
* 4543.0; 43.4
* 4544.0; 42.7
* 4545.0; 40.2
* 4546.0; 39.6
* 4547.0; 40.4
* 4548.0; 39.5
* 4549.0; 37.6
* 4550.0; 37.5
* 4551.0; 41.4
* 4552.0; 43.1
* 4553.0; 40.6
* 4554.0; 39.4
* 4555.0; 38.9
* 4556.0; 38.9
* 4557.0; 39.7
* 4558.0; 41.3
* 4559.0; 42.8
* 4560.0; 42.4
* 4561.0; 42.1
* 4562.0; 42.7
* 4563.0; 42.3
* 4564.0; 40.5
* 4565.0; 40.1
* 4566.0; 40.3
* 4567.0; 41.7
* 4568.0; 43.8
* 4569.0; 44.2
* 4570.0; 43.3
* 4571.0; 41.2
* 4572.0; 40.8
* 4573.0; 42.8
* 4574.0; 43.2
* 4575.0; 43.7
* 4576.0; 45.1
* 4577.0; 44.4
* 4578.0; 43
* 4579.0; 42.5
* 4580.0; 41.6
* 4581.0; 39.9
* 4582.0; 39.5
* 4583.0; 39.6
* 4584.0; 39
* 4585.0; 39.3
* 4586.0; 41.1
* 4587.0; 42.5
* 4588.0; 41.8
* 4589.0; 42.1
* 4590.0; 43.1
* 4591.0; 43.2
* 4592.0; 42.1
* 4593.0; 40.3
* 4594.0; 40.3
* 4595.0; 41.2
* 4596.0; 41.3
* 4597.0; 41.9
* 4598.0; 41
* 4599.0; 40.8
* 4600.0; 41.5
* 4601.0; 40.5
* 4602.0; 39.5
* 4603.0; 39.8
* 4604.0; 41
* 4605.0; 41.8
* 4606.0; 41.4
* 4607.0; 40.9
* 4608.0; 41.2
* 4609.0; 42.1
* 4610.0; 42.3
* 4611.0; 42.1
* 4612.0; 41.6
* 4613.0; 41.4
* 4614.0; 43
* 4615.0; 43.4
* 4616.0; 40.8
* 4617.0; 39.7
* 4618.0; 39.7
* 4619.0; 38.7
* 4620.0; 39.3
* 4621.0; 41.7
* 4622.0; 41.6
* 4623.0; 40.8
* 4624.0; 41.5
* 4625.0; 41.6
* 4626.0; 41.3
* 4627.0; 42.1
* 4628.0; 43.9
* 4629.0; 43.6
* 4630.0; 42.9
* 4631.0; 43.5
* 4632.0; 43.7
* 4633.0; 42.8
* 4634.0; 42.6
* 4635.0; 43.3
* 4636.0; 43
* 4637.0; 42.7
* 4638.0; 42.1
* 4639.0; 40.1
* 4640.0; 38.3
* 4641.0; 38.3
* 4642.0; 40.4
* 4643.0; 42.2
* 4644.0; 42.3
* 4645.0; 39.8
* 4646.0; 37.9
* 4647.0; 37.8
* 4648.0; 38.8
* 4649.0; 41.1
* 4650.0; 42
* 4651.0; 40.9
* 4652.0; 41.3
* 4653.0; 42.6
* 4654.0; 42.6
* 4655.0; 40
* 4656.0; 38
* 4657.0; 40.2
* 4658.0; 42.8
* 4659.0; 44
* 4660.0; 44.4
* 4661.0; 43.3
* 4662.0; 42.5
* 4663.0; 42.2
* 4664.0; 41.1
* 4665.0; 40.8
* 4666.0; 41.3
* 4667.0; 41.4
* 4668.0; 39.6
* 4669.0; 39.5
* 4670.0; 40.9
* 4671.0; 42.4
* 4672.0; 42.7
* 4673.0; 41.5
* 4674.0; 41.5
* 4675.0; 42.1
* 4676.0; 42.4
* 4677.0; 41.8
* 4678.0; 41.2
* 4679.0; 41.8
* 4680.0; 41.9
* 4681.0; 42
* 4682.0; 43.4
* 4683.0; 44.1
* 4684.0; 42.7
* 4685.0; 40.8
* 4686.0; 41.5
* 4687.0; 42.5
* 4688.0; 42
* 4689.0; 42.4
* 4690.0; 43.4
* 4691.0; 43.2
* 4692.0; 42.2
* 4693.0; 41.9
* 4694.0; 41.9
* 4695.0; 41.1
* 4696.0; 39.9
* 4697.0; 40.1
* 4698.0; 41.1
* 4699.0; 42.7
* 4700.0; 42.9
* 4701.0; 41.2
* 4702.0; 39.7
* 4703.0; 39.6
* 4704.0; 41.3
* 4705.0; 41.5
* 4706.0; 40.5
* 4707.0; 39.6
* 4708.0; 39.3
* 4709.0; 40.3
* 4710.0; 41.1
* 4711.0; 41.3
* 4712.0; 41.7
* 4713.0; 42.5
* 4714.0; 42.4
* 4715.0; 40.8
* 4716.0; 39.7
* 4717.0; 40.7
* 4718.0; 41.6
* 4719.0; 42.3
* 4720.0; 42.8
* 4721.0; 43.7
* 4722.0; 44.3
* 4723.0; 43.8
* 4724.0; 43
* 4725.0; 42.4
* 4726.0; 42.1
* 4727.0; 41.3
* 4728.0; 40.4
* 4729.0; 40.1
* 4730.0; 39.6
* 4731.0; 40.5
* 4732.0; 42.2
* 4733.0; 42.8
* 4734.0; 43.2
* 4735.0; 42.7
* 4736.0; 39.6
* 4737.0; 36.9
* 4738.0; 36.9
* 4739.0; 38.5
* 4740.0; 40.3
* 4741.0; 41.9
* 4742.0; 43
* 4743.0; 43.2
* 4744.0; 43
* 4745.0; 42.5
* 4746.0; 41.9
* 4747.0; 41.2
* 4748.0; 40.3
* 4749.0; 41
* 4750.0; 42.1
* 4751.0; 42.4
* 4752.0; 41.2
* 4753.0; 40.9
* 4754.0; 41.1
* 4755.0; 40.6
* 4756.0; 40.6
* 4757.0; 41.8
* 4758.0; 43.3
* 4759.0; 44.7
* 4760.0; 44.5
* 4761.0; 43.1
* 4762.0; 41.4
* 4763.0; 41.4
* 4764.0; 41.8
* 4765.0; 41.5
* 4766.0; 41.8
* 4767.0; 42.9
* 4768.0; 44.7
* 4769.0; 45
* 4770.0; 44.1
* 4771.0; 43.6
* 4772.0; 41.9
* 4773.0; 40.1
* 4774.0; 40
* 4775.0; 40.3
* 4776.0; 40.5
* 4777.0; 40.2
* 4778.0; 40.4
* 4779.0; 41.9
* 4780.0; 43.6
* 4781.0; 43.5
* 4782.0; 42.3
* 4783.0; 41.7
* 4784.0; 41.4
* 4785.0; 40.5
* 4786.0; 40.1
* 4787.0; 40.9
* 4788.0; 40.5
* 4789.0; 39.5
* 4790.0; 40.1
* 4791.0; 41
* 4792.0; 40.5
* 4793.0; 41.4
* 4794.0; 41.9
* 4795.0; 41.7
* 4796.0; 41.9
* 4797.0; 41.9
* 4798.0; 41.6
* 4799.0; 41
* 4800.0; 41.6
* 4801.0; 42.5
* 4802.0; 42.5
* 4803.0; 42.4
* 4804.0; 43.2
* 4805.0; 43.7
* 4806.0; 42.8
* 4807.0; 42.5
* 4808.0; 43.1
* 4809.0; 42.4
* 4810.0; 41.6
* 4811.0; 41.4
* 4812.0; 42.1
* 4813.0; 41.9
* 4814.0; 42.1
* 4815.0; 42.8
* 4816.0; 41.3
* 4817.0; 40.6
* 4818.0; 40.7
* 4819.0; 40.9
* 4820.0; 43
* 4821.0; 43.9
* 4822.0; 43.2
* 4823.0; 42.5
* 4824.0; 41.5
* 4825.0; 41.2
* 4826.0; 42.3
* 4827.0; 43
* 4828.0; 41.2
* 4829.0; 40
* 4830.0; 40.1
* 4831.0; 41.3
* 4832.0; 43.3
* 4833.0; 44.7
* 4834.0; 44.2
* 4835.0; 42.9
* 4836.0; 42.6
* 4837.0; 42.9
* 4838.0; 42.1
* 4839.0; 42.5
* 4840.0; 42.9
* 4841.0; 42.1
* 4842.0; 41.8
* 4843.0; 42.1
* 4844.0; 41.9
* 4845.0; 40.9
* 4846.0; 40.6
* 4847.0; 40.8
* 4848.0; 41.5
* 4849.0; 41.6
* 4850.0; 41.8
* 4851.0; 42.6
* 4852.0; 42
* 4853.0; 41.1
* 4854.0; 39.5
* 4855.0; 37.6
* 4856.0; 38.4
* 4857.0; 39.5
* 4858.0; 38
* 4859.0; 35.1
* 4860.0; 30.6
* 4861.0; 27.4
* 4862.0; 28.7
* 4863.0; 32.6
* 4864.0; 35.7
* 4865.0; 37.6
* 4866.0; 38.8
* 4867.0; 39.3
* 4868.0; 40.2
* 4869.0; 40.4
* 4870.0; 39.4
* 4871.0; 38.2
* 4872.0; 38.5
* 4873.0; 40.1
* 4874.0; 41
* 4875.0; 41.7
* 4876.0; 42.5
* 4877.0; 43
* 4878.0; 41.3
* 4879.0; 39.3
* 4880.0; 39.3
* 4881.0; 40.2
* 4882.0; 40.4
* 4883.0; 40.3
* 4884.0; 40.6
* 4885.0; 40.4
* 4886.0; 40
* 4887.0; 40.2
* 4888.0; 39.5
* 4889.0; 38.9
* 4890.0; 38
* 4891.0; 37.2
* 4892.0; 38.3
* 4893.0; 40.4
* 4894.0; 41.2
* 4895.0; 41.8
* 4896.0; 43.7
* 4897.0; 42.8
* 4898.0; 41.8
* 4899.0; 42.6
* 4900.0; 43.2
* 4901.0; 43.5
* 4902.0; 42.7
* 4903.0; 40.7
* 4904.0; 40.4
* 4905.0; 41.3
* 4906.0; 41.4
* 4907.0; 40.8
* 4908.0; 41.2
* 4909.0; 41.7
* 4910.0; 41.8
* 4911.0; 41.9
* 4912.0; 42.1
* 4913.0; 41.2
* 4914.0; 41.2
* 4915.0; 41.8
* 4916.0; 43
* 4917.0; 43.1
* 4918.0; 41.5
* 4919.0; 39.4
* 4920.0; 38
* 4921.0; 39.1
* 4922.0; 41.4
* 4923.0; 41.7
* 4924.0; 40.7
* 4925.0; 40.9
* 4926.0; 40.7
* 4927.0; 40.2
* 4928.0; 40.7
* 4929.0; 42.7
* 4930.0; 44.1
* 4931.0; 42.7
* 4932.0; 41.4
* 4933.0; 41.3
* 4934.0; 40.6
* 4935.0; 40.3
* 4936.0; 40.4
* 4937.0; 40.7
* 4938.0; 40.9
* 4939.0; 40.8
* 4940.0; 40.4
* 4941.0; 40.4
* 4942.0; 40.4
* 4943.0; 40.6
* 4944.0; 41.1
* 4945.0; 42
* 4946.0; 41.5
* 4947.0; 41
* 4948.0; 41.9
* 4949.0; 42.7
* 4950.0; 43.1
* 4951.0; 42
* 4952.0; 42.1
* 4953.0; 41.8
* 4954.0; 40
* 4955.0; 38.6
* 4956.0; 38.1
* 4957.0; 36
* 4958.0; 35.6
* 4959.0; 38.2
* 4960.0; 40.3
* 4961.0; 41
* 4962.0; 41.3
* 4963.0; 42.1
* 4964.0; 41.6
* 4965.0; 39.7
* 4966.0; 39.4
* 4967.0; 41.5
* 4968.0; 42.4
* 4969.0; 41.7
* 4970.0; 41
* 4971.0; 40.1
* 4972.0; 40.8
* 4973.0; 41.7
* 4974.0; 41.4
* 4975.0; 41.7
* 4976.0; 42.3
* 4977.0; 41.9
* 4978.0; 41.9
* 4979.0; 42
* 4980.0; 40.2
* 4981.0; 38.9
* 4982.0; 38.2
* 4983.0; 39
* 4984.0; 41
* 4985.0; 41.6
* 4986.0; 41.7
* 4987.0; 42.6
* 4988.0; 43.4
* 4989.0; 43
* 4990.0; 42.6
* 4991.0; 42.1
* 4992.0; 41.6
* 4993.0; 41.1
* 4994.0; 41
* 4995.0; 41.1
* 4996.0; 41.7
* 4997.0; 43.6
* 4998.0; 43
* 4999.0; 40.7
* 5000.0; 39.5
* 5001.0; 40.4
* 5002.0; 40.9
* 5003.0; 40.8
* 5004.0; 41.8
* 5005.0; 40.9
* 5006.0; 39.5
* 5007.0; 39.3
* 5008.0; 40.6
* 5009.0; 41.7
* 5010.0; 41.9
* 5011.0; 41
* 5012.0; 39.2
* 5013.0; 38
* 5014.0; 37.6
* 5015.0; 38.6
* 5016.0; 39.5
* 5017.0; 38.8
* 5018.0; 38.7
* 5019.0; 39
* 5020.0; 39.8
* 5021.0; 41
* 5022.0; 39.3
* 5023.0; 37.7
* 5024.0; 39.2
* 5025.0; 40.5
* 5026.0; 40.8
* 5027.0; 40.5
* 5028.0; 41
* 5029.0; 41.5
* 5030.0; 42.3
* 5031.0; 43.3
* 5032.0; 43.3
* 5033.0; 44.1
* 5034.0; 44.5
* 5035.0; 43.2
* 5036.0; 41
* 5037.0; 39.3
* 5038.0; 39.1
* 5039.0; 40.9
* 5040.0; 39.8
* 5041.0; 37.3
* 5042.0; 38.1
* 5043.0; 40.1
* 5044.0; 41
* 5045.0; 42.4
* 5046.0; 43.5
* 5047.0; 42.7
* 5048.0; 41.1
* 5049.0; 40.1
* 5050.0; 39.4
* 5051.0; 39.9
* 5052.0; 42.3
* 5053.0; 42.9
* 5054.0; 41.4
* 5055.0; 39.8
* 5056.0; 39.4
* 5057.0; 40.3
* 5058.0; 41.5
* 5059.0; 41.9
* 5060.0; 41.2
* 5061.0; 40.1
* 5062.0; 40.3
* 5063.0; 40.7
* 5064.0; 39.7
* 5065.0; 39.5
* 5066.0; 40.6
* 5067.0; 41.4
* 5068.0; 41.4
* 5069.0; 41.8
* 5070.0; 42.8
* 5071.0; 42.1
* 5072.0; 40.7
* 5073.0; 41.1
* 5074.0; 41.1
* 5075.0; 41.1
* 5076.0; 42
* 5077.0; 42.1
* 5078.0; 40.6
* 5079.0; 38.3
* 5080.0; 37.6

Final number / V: 0.09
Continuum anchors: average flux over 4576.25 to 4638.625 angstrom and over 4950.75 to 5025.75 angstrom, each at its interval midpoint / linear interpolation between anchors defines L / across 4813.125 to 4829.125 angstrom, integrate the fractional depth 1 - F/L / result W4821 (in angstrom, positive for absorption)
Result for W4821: -0.4 angstrom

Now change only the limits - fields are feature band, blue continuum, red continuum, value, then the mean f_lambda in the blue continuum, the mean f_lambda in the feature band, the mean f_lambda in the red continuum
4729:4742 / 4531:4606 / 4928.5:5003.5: 0.2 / 41.3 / 40.5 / 41.1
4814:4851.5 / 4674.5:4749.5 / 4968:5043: -0.7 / 41.5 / 42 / 40.8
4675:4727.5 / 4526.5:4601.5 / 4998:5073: -0.8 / 41.3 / 41.8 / 40.7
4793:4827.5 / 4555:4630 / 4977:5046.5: -0.8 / 41.5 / 42.1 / 40.8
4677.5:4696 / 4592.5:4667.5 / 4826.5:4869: -0.5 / 41.4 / 42.2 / 39.9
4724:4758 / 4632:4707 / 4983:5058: 0.1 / 41.5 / 41.2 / 40.8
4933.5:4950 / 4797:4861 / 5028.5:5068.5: 0.1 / 41.4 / 41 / 41.1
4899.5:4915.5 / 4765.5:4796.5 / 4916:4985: -0.3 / 41.6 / 41.7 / 40.8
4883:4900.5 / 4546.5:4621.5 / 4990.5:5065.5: 0.1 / 41.3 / 40.6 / 40.7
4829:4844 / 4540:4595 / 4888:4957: -0.5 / 41.5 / 42.4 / 41.1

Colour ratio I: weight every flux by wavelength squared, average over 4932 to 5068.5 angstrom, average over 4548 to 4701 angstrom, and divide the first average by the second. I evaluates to 1.1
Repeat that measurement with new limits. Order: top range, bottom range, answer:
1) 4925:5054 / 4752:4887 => 1.07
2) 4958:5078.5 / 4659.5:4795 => 1.11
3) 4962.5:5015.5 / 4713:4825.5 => 1.07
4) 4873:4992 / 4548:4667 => 1.13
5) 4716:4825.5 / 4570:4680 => 1.07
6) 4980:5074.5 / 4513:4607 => 1.20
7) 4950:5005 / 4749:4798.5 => 1.07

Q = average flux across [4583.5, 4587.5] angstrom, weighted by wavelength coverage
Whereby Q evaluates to 40.5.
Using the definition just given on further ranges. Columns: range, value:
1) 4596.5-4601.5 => 41.1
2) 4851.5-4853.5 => 41.5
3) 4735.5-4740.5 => 38.4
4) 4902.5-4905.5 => 40.8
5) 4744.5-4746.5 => 42.2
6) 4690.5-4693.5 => 42.4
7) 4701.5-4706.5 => 40.5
